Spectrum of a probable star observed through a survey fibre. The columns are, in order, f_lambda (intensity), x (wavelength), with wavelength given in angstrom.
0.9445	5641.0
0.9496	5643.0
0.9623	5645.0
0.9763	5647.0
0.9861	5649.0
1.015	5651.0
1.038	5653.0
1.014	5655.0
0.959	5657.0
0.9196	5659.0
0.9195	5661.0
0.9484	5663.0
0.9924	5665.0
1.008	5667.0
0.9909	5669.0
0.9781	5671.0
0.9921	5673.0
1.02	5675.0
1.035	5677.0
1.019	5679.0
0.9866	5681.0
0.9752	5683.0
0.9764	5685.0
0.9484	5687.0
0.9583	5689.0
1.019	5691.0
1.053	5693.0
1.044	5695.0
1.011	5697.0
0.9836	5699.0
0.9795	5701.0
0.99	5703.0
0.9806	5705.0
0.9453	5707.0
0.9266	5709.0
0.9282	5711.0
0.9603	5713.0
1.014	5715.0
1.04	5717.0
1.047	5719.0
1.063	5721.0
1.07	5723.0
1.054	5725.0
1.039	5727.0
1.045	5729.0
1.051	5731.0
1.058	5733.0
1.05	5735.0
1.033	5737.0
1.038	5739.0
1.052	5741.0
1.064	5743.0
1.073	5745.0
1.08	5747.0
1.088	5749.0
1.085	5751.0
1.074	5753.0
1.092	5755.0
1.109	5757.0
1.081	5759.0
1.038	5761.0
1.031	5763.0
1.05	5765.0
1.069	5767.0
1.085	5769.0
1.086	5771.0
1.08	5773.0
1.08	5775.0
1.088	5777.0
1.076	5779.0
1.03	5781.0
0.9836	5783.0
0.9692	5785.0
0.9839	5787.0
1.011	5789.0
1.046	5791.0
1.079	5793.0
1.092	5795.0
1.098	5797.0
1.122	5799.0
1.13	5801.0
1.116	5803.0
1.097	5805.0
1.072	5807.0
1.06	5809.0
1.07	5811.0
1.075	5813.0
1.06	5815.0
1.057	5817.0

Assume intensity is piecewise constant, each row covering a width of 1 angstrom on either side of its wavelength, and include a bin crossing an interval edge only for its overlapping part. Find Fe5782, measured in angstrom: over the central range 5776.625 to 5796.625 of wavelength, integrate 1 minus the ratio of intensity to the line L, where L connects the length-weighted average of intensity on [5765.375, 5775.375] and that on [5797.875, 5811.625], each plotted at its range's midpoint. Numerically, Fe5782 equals 0.9 angstrom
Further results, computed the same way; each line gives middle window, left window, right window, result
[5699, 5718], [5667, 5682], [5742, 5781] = 1.0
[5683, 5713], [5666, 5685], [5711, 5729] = 1.0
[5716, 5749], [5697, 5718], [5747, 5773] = -1.0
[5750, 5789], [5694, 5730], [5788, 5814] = 0.0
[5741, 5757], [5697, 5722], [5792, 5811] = -0.7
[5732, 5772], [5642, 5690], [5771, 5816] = -1.1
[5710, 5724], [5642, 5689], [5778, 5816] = -0.1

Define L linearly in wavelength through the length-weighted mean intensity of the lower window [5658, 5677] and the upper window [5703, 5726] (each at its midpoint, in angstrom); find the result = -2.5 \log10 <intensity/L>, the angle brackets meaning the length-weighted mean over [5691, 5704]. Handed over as -0.02 mag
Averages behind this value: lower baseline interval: 0.978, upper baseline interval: 1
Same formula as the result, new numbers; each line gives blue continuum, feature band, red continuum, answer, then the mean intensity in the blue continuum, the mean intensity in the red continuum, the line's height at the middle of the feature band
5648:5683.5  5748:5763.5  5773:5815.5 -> -0.035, 0.989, 1.06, 1.04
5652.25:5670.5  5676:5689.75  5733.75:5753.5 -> 0.014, 0.976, 1.06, 0.999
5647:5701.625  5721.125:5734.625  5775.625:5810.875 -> -0.031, 0.991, 1.06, 1.02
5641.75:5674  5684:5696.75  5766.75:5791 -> -0.005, 0.978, 1.04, 0.996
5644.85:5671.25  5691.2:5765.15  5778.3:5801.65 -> -0.019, 0.98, 1.05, 1.02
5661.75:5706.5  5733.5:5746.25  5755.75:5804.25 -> -0.018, 0.994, 1.06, 1.03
